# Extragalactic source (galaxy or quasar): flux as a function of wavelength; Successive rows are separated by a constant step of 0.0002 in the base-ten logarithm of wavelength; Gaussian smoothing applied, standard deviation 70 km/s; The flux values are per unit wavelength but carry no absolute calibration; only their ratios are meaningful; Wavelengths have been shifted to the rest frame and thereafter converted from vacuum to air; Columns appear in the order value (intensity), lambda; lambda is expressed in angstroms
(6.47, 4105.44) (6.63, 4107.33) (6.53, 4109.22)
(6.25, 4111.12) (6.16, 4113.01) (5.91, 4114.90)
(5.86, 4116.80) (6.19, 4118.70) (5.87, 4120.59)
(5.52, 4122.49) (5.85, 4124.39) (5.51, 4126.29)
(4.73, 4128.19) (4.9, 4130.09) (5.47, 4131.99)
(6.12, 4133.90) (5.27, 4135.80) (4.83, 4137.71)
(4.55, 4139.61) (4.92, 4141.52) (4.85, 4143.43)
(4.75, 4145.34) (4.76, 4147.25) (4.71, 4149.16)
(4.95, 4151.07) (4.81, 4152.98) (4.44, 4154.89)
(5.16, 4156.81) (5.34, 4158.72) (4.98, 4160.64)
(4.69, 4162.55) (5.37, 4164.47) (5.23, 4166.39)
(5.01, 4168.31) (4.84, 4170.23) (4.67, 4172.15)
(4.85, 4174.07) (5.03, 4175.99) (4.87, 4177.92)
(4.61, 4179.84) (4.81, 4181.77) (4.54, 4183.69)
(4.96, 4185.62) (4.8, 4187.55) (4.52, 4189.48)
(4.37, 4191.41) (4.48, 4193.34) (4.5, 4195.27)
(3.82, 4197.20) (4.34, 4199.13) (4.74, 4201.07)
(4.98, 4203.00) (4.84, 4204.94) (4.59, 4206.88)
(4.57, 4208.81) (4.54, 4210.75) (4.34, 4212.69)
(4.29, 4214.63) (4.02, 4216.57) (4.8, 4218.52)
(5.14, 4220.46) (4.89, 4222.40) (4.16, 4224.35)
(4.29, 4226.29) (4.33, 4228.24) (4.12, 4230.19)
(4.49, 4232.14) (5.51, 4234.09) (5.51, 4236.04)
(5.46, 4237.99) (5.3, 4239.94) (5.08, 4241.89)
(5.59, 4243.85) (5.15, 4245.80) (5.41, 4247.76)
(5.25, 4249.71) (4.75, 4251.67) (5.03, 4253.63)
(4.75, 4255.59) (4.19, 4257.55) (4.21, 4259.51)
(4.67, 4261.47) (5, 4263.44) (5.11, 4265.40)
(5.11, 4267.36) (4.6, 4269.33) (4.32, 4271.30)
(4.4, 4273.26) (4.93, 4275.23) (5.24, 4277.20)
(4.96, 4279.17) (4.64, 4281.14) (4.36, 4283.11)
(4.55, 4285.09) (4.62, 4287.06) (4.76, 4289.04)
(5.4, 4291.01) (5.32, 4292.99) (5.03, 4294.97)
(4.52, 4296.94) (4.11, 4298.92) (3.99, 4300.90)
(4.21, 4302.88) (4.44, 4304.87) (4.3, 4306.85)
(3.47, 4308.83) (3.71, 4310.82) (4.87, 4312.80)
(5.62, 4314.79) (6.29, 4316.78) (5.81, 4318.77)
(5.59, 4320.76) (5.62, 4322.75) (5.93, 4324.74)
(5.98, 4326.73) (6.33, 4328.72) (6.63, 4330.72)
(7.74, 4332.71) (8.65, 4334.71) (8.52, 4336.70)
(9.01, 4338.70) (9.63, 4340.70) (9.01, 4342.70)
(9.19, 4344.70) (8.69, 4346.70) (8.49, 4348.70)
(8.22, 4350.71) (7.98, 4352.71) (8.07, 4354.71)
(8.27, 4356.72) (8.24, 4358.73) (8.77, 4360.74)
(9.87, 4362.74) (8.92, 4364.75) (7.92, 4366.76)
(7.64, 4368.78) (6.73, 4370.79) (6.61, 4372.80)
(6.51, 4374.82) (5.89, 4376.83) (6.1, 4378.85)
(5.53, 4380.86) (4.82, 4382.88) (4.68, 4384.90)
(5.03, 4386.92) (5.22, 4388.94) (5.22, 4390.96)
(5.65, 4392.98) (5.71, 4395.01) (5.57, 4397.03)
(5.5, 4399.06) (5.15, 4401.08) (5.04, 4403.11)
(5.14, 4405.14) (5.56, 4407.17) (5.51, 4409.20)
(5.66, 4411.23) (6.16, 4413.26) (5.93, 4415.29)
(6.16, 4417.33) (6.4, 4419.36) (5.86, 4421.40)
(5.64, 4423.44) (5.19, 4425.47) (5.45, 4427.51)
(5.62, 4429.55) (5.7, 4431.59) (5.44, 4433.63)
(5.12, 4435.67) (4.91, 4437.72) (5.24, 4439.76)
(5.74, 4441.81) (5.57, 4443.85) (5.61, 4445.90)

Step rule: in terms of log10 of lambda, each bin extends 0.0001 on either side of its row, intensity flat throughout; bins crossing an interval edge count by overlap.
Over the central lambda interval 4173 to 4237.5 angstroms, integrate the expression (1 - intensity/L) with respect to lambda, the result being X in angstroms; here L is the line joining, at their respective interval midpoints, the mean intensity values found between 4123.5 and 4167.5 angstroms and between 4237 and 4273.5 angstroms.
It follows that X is 4.5 angstroms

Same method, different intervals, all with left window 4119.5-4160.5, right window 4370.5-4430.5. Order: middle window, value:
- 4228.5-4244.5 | 0.6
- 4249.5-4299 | 5.6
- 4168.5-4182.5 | 1.0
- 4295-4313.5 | 4.2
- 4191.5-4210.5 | 2.5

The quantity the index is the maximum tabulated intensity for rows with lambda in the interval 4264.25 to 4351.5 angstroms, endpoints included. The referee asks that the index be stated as 9.63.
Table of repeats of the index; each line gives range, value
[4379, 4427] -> 6.4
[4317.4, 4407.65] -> 9.87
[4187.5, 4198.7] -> 4.8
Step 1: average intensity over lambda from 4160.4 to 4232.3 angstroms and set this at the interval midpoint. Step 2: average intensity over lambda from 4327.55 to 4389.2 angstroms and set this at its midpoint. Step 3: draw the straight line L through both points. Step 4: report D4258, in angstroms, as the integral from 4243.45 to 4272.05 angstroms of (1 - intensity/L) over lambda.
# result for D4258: 4.3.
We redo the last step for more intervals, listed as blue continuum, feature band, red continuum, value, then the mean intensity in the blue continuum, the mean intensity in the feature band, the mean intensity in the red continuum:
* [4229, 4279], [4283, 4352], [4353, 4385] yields 1.9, 4.92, 6.11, 7.25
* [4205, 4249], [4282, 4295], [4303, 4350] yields 2.4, 4.8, 4.85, 6.64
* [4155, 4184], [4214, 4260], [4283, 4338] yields 2.9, 4.93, 4.83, 5.41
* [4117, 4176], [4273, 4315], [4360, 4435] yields 7.8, 5.11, 4.6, 6.02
